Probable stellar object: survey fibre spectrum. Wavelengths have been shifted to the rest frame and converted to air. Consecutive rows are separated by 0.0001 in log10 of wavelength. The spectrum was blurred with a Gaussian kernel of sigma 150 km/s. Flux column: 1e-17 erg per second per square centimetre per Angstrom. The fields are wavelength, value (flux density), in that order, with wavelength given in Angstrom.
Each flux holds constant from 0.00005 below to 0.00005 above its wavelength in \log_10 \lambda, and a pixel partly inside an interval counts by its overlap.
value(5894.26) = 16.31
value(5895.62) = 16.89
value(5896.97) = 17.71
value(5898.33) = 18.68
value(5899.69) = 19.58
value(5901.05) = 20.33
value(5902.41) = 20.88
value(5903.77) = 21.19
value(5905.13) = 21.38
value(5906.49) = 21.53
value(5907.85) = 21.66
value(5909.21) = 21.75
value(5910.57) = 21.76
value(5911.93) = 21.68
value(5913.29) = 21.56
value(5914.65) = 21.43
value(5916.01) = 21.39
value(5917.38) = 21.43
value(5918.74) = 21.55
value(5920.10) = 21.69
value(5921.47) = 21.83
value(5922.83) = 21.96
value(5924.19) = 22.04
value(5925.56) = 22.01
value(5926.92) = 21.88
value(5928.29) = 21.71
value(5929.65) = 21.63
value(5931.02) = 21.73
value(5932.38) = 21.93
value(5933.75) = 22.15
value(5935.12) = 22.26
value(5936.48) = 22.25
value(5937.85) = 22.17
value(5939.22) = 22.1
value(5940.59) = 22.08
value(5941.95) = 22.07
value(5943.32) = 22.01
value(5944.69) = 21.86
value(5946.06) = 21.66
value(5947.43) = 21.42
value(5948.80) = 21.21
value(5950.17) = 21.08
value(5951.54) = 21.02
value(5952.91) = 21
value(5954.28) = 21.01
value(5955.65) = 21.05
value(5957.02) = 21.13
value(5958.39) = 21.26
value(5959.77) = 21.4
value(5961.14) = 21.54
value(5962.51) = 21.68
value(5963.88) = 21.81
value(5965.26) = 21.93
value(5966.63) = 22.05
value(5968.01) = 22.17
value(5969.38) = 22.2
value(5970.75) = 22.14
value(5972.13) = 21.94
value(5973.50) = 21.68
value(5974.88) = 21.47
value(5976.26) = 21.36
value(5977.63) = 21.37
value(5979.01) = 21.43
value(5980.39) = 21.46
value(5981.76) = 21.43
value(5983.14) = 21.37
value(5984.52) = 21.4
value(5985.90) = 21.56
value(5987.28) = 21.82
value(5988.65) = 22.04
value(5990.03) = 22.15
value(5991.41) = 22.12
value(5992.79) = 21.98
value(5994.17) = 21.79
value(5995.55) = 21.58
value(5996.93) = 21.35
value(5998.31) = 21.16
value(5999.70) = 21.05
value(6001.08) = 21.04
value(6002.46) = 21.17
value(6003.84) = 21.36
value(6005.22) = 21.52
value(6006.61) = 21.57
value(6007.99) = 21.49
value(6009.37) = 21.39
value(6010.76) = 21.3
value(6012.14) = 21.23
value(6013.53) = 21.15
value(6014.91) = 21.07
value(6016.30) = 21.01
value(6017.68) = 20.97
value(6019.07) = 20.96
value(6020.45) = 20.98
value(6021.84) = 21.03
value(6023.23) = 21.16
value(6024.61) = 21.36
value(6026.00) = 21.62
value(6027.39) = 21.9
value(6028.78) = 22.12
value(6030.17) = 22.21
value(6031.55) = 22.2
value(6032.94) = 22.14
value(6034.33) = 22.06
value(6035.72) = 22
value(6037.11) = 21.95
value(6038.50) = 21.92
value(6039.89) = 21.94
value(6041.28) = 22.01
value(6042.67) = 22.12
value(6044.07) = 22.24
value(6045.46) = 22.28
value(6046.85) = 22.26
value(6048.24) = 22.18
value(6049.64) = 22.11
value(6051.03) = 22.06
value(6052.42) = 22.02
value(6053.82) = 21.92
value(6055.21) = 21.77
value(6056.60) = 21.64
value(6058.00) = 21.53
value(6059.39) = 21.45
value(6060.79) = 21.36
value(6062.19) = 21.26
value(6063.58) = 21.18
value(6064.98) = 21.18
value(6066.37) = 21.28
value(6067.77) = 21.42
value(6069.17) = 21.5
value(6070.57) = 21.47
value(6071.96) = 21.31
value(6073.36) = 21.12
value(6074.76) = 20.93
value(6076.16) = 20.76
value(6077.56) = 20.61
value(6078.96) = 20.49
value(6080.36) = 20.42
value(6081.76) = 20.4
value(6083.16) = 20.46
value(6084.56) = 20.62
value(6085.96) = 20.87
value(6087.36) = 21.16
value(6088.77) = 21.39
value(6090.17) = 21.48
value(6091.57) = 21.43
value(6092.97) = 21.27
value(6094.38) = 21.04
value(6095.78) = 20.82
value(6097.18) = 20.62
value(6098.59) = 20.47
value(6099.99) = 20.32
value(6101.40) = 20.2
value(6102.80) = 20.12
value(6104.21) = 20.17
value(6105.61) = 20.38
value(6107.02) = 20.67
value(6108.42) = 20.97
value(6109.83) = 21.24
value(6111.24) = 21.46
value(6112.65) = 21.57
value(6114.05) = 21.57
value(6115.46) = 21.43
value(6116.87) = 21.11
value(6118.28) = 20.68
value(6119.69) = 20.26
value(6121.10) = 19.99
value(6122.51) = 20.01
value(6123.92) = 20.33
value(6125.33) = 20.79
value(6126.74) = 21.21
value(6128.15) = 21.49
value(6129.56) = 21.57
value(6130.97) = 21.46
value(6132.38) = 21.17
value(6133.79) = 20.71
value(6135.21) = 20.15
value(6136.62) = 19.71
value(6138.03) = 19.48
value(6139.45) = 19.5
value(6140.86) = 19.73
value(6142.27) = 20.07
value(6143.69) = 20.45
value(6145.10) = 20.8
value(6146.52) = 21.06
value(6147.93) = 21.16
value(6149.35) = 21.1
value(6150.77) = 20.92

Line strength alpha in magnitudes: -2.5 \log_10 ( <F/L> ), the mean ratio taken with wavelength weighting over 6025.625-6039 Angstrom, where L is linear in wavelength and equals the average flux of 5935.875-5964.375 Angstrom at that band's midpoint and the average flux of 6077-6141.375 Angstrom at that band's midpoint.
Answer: -0.05 mag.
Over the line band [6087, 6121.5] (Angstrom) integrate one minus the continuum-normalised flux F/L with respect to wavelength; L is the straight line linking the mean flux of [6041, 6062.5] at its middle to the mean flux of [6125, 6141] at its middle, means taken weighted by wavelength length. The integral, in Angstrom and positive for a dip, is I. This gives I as 0.3 Angstrom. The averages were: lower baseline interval 21.9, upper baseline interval 20.6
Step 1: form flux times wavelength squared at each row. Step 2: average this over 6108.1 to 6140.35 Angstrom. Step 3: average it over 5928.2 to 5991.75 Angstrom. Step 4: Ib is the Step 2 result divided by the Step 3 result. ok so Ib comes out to 1.0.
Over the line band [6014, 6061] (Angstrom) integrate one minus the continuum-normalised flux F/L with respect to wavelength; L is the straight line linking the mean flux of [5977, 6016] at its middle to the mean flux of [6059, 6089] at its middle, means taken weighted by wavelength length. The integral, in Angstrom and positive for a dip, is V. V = -1.2 Angstrom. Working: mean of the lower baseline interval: 21.5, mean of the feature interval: 21.8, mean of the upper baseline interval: 21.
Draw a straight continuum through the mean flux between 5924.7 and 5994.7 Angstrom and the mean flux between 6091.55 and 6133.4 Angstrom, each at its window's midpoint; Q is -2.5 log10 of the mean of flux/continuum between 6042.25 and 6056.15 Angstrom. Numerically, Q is -0.04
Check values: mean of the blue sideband 21.7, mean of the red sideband 20.9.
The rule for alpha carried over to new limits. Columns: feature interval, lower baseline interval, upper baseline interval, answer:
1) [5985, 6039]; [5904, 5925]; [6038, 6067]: 0.01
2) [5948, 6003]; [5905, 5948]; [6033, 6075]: 0.01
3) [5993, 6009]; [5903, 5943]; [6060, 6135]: 0.00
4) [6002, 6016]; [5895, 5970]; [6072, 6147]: -0.01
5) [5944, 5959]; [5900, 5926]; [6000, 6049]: 0.01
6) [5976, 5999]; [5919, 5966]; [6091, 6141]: -0.01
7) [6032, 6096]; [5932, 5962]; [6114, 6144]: -0.03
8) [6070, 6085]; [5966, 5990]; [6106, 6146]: 0.01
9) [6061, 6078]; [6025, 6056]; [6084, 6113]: 0.01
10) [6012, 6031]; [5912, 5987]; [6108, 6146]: 0.00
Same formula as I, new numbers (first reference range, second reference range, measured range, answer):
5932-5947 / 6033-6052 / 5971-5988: 0.4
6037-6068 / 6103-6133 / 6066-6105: 0.9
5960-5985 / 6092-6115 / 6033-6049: -0.6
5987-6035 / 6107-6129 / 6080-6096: 0.1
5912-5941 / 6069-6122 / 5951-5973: 0.0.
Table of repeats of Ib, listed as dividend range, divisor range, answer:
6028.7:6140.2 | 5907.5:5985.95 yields 1.02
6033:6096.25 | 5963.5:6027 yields 1.02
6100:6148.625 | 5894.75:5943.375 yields 1.04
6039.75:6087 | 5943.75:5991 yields 1.02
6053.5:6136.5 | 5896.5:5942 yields 1.04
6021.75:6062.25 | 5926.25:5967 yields 1.04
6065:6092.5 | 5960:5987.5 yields 1.00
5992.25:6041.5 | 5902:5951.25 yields 1.02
